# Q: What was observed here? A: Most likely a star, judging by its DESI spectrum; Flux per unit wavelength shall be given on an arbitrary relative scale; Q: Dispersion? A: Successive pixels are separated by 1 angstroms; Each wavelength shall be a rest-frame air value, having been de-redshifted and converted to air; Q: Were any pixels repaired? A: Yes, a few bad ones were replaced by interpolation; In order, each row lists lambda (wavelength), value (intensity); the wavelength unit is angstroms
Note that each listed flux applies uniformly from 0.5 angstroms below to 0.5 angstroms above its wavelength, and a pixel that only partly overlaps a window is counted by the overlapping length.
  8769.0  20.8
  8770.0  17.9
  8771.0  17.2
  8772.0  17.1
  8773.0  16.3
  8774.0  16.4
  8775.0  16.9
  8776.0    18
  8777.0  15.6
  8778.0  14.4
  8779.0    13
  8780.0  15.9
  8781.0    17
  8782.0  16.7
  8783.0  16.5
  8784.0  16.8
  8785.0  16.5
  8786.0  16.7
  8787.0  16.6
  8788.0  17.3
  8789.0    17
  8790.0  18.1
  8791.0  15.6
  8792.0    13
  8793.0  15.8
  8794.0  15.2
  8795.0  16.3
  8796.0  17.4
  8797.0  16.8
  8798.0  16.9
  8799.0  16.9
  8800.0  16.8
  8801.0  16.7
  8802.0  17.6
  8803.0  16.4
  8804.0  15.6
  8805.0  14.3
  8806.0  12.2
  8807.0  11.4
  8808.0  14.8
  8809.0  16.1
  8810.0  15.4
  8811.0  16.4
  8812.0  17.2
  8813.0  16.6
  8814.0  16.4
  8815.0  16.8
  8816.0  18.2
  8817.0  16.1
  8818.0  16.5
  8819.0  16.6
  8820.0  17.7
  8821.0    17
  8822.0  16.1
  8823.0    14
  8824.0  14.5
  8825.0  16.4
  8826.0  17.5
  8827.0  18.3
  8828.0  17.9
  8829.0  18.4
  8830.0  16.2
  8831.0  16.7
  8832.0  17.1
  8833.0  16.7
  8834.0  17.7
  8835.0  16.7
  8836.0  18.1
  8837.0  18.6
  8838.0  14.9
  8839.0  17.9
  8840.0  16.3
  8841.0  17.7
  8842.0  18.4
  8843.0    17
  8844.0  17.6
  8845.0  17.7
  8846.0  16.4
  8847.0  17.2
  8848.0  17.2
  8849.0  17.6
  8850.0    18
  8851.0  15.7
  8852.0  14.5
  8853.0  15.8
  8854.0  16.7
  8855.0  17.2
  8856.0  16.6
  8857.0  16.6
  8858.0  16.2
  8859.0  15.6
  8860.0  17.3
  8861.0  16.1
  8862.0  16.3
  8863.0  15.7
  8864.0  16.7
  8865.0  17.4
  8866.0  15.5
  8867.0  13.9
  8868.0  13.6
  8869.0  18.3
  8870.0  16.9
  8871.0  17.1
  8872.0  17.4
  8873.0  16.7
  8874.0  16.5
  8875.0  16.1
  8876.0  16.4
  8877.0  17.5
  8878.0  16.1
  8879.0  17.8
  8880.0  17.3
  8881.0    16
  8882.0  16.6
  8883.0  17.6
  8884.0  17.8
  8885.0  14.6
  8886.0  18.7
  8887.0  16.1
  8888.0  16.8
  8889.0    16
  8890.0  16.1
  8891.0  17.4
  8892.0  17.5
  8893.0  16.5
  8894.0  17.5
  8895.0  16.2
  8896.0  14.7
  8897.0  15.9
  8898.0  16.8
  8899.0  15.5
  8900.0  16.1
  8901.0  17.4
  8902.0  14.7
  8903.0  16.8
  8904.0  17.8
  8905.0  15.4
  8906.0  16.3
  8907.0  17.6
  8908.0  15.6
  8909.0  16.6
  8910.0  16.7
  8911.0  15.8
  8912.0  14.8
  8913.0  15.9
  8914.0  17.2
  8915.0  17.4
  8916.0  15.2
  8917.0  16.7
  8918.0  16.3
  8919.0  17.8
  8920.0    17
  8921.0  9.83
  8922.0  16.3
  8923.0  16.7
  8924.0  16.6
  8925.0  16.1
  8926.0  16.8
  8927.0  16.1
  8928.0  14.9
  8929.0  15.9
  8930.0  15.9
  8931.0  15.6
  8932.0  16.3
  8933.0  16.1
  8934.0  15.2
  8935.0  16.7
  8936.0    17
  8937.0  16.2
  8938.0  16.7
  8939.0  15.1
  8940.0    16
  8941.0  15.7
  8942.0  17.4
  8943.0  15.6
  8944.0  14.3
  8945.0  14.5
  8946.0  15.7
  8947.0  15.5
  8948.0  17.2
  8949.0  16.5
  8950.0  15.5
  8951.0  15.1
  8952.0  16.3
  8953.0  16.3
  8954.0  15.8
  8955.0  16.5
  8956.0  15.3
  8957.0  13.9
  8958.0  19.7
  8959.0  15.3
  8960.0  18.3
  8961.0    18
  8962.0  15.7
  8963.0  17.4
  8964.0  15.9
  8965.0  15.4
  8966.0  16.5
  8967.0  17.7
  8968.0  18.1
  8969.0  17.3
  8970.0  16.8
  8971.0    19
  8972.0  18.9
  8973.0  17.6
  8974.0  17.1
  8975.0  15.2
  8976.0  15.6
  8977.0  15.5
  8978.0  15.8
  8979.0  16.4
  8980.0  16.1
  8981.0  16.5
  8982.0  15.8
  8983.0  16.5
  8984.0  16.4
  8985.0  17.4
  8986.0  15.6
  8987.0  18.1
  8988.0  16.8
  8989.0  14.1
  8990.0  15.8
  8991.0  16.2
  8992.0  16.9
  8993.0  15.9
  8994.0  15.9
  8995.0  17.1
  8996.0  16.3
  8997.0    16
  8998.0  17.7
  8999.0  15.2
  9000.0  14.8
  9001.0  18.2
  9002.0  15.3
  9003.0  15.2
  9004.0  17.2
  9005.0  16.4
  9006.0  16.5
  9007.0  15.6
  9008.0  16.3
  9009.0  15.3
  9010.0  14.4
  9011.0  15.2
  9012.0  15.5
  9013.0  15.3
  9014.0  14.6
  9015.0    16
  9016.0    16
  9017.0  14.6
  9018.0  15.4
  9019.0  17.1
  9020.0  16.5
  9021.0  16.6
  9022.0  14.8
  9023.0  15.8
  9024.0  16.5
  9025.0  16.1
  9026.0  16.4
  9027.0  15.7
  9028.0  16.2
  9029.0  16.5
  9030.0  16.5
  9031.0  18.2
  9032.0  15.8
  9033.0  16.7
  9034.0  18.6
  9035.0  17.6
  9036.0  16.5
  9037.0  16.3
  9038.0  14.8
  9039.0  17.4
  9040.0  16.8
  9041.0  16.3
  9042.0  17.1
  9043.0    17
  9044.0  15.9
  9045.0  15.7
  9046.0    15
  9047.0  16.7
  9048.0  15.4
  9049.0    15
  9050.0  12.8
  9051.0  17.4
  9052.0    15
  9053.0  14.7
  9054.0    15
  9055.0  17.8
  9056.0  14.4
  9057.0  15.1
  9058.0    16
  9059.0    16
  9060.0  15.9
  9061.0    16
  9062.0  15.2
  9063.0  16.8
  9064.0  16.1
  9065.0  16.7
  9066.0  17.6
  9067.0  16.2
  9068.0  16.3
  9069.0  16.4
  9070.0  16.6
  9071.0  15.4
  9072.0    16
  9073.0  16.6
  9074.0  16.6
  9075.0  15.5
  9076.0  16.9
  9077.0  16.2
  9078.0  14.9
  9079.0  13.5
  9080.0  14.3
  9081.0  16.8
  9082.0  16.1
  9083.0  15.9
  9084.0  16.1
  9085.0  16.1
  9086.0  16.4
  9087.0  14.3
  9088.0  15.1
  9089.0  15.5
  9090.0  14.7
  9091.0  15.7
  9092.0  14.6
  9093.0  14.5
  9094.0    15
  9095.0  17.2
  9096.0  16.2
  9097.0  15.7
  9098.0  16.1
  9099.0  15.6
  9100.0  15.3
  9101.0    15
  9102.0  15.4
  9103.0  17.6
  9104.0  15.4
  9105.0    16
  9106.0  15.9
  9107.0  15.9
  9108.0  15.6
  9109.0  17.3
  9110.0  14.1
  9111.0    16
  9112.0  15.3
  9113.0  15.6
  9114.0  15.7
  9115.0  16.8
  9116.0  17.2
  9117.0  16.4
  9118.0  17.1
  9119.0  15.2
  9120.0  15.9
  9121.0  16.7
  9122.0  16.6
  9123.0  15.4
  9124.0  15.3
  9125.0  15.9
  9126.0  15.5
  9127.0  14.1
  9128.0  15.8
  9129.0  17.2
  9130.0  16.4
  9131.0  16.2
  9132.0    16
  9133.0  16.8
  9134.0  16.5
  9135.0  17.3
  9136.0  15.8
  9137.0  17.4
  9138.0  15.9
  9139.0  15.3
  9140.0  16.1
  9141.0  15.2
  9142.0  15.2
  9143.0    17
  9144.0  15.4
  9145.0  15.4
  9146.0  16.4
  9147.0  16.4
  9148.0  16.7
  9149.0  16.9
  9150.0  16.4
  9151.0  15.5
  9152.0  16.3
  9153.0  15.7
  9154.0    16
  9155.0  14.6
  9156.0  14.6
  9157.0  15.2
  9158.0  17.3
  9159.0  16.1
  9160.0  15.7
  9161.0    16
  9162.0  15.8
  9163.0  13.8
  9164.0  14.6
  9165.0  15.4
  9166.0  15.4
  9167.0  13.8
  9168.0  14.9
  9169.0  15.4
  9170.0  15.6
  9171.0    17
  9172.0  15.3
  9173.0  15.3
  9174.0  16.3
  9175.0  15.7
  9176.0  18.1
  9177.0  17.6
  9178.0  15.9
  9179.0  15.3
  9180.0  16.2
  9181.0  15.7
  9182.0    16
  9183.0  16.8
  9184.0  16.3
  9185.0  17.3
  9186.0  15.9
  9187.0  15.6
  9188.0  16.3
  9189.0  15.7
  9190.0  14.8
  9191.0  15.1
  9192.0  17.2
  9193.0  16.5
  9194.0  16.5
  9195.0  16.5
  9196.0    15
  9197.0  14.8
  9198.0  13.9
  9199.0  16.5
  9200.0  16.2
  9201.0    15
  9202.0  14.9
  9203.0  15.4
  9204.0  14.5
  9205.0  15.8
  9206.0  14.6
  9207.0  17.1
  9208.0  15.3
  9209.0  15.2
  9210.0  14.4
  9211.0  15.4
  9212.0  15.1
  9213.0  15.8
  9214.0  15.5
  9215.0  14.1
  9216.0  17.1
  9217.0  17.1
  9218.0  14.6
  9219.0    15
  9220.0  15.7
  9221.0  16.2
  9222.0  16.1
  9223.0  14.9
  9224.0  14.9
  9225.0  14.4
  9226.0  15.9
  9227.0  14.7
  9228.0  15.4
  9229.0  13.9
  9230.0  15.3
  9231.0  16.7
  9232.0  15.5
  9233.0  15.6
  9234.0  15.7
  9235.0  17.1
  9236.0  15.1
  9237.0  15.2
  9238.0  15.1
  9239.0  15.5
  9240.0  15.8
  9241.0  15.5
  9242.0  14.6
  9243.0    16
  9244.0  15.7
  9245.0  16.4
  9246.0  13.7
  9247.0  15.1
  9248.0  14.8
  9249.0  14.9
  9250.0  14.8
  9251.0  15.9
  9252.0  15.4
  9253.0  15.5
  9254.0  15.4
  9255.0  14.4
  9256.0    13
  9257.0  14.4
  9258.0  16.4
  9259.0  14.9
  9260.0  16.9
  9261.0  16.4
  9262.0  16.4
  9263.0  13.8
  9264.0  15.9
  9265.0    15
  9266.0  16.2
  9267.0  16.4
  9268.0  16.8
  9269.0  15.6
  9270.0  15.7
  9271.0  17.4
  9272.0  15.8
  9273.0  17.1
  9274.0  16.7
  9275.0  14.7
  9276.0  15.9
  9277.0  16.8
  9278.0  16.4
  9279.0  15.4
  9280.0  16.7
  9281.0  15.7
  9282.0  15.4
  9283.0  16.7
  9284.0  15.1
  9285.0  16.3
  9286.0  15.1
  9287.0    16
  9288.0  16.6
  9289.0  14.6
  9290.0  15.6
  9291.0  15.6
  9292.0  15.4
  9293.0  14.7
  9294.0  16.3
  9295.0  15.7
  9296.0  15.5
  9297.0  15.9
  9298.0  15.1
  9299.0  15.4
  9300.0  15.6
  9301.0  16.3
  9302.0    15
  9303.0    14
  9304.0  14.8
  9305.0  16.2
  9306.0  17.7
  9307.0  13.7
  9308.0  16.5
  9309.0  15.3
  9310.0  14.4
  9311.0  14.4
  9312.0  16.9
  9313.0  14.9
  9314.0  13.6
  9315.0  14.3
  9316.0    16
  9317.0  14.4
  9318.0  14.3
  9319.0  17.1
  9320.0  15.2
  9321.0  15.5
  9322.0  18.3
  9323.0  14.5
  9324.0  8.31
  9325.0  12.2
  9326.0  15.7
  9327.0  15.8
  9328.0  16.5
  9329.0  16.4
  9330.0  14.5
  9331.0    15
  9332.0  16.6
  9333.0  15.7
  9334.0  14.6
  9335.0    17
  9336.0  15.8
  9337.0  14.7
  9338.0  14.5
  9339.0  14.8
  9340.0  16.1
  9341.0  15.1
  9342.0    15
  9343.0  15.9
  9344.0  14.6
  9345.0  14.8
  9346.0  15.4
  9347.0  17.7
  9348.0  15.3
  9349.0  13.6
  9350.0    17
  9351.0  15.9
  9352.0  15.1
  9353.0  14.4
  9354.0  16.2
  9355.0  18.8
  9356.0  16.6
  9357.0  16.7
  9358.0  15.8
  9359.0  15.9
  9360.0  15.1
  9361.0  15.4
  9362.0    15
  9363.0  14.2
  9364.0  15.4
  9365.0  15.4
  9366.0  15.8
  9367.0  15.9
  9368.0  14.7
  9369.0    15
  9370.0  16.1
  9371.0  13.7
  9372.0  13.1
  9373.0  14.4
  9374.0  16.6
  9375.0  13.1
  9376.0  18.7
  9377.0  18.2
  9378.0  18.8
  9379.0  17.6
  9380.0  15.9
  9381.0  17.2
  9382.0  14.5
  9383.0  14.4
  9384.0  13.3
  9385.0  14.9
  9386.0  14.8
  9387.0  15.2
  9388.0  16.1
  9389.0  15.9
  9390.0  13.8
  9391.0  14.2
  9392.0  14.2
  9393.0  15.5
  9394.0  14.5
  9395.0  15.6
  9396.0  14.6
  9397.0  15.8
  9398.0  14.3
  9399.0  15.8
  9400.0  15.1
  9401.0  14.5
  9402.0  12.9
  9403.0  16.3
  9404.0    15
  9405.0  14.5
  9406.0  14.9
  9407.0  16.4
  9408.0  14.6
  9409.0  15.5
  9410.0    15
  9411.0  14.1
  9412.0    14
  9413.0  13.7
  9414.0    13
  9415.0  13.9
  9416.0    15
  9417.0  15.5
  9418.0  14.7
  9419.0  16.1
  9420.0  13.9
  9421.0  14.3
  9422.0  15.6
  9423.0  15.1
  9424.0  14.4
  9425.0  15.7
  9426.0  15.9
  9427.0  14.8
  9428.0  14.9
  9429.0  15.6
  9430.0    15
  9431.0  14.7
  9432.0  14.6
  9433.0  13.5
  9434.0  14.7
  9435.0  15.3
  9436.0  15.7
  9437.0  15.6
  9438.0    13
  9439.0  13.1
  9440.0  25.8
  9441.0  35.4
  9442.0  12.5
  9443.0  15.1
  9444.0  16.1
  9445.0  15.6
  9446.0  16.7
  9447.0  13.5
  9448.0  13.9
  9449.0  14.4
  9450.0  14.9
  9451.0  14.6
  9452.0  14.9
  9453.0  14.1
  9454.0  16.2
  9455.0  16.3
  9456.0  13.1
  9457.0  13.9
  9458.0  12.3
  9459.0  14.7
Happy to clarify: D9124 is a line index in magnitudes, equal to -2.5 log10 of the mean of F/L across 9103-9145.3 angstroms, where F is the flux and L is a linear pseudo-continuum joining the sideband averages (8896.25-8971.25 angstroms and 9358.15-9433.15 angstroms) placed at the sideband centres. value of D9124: -0.02 mag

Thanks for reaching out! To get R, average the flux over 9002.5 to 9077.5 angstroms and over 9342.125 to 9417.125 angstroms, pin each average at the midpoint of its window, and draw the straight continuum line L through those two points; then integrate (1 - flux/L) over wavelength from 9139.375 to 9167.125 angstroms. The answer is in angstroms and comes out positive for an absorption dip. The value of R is 0.2 angstroms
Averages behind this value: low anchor 16.1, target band 15.7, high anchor 15.3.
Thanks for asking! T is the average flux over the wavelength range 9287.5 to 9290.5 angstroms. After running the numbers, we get 15.6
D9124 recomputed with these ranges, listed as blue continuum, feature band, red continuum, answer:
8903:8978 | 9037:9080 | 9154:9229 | 0.00 mag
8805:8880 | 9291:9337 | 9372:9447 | 0.03 mag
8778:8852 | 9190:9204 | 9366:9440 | 0.00 mag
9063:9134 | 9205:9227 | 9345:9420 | 0.01 mag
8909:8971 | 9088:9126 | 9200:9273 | 0.00 mag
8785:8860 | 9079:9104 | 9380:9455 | 0.03 mag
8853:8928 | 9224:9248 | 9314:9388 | 0.02 mag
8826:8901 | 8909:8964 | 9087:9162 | 0.03 mag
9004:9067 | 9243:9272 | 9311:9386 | 0.01 mag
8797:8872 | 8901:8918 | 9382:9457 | 0.00 mag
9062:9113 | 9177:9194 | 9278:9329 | -0.03 mag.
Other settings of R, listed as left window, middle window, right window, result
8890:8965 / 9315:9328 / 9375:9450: 0.62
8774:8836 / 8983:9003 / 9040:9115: -0.41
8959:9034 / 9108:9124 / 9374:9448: 0.03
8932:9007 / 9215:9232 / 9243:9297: 0.32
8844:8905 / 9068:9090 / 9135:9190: 0.43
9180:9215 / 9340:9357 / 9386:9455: -0.38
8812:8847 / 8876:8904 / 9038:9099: 0.12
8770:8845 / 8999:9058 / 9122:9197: 0.49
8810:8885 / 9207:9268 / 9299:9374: 0.72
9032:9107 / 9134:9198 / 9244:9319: -0.61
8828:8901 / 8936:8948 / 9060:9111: 0.42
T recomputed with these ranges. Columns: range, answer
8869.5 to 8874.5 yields 16.9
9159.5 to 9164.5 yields 15.2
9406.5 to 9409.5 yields 15.5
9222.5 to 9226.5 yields 15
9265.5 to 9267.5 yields 16.3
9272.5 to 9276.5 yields 16.1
